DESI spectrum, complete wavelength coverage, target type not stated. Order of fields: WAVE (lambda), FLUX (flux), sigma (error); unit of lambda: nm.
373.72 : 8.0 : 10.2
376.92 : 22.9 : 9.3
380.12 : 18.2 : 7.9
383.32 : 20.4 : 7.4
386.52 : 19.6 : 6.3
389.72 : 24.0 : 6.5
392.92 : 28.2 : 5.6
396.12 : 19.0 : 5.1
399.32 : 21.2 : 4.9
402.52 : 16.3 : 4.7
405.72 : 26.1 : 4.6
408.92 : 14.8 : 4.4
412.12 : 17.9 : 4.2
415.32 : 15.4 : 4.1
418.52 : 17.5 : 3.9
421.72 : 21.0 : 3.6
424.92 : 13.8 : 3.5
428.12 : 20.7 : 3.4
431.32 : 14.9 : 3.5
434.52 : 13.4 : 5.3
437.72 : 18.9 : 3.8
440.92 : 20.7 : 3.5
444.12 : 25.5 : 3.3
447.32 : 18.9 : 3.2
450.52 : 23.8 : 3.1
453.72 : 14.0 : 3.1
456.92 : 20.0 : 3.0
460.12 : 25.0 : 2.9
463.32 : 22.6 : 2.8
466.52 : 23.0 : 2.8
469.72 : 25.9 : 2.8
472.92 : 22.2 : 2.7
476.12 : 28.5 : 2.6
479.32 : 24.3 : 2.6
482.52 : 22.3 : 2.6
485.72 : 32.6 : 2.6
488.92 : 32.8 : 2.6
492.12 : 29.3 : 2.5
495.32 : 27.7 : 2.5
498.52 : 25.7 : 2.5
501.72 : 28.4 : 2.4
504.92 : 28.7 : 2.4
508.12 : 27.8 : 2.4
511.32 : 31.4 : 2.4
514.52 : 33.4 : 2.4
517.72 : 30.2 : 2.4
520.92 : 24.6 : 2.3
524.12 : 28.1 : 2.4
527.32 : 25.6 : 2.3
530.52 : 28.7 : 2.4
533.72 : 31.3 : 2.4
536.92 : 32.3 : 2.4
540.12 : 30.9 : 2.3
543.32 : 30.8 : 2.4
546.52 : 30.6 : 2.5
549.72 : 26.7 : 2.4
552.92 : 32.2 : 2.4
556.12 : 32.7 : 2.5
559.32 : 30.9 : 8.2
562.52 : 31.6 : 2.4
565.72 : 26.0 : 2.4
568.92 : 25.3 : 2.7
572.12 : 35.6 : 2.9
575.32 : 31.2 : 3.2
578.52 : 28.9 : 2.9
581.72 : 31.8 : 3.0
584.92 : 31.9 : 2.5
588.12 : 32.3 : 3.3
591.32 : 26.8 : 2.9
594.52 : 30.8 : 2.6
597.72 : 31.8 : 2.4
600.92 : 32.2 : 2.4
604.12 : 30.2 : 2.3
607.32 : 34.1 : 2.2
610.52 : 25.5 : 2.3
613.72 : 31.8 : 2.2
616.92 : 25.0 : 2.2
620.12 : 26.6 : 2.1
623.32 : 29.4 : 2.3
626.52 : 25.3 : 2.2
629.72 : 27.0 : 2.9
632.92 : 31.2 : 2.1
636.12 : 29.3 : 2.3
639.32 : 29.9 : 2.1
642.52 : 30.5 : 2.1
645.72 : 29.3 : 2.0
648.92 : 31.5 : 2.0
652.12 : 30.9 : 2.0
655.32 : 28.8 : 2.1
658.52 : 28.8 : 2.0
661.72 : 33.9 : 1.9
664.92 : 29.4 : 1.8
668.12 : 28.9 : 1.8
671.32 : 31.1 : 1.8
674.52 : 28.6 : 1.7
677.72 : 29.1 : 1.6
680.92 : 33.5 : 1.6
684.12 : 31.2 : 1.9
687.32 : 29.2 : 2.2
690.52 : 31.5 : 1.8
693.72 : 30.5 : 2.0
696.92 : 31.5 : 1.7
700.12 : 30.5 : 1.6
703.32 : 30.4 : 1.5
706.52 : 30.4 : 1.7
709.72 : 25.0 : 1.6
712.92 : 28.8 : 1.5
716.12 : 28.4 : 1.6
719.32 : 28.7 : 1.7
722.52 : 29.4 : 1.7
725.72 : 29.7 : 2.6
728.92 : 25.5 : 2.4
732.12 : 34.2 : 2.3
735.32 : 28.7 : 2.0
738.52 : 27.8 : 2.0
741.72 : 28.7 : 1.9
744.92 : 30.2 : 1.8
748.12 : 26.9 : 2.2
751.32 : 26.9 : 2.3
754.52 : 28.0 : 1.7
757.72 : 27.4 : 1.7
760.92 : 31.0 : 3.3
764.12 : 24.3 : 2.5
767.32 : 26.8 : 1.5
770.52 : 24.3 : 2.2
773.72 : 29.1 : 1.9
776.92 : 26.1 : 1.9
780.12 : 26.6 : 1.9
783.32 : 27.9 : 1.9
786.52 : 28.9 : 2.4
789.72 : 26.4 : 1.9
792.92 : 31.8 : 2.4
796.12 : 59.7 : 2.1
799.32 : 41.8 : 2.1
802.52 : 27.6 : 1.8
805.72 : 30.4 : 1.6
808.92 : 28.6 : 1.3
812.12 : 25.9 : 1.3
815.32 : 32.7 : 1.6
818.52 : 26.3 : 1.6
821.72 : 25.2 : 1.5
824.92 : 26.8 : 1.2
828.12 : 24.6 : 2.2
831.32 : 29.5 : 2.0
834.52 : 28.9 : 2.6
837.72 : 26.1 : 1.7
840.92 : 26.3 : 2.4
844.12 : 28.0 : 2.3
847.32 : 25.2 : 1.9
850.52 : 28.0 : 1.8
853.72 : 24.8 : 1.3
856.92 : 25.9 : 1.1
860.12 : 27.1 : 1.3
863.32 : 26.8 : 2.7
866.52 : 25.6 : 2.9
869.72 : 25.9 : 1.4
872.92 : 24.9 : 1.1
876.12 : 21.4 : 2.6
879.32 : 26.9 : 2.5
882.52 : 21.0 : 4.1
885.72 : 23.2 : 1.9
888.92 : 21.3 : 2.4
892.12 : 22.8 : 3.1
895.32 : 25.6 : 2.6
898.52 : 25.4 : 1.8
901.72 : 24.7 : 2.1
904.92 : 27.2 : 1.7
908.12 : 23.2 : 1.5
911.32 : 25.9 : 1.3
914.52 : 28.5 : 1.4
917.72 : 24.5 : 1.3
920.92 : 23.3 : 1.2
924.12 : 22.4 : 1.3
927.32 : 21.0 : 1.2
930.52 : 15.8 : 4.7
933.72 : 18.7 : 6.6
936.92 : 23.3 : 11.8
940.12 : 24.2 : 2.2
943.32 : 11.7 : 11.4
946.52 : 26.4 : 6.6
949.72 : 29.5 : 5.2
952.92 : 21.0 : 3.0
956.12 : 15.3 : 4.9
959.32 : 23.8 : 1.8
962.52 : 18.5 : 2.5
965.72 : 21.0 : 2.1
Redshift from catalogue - 0.212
